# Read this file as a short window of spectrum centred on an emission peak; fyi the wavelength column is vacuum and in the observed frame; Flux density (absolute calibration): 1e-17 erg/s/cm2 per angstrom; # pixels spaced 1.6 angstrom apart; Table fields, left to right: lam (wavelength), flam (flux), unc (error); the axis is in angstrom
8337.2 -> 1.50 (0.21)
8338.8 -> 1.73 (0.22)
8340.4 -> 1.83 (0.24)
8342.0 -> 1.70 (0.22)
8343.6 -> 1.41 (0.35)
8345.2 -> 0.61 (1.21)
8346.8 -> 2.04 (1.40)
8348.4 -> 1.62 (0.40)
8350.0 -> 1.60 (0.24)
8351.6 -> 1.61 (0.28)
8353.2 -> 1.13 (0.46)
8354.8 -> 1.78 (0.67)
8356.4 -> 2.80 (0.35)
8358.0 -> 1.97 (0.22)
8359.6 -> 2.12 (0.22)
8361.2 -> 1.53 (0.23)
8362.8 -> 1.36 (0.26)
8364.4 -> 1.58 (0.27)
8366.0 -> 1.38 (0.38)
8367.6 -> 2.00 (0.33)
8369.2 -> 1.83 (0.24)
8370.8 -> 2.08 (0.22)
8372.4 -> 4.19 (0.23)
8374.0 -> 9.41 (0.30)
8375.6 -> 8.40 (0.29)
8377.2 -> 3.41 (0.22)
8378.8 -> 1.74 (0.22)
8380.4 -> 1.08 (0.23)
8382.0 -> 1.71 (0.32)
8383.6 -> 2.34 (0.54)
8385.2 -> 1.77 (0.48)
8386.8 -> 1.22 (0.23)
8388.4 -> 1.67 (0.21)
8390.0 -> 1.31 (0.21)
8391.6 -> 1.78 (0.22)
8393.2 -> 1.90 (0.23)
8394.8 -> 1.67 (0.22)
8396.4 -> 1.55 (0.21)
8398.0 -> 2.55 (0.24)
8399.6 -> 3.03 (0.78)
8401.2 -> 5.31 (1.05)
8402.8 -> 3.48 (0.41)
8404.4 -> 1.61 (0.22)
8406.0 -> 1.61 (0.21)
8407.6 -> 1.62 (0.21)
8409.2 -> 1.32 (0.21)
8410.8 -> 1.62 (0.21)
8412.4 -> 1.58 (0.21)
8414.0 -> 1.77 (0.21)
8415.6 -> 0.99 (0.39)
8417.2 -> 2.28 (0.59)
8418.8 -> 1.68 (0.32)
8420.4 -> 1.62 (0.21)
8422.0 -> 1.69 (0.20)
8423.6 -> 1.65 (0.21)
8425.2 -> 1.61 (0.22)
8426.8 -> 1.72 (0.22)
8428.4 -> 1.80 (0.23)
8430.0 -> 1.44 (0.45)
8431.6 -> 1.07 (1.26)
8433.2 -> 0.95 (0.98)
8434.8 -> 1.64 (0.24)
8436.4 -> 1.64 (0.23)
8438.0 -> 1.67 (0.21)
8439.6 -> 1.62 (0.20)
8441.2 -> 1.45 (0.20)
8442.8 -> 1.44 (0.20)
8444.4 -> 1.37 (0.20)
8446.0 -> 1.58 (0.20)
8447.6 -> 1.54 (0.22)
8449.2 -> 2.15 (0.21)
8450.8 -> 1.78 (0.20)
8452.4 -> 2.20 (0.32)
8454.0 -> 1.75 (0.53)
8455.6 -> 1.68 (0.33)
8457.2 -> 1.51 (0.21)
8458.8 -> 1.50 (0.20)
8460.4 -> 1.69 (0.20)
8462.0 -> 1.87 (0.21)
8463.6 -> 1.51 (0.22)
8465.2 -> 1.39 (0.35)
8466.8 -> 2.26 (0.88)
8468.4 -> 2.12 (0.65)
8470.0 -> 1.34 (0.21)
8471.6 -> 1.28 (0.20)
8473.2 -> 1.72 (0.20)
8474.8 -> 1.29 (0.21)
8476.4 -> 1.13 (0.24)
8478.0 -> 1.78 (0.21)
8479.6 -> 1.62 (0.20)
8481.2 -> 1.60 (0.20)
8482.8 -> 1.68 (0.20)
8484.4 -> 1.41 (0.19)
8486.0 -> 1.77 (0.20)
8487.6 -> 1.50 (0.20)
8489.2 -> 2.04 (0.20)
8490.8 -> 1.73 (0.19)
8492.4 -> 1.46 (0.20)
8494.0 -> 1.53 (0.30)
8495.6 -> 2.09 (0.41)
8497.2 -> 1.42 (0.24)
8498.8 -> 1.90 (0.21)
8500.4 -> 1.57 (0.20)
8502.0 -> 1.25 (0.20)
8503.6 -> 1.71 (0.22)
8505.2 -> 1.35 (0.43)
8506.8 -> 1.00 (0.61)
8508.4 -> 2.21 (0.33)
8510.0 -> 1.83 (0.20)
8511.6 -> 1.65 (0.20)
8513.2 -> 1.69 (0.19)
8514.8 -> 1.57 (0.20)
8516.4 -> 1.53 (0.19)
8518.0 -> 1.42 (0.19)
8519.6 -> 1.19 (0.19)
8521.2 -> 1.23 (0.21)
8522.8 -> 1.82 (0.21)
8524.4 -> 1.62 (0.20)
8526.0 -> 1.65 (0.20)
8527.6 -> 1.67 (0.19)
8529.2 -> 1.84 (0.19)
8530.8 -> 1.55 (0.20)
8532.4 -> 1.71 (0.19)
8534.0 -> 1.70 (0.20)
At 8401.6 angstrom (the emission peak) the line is [N II] 6583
